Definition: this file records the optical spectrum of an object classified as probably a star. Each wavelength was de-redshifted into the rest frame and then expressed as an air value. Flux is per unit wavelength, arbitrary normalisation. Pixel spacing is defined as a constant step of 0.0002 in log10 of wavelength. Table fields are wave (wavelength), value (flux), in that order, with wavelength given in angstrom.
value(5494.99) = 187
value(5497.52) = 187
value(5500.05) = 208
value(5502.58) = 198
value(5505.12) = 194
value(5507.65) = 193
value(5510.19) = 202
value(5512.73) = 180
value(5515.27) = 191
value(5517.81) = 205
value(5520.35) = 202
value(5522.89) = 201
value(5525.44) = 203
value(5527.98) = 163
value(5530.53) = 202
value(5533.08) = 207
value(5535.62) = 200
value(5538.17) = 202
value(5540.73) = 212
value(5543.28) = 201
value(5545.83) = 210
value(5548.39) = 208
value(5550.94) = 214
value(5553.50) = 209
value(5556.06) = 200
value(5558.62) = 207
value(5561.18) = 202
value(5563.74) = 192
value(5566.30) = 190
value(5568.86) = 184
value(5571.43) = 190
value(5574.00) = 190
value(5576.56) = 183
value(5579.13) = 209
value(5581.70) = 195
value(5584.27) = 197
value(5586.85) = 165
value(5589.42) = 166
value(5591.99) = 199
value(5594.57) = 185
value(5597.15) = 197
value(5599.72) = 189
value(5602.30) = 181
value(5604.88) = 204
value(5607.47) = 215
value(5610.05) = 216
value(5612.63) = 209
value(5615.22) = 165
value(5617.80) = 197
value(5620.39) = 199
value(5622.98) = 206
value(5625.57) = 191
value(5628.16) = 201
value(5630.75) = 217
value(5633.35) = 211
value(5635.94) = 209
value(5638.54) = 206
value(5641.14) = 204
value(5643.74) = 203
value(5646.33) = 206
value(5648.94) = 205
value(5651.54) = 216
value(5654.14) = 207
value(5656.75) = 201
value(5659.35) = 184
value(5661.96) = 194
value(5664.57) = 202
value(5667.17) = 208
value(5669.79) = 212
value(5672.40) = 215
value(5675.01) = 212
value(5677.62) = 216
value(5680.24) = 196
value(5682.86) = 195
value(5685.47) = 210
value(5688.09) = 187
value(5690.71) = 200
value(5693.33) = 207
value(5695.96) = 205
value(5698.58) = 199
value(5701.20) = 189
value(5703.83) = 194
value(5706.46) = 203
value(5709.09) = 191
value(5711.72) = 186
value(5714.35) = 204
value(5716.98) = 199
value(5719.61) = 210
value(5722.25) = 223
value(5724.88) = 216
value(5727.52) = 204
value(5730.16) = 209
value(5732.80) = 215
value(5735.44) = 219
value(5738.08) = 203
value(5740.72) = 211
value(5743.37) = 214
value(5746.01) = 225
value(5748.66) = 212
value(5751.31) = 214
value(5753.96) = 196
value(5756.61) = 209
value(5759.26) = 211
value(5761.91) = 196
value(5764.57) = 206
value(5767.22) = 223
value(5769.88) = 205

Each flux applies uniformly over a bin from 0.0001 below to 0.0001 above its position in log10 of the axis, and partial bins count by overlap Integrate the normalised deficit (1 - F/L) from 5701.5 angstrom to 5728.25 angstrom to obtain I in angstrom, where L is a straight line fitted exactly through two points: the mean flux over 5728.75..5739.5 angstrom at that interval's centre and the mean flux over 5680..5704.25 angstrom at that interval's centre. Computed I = 0.4 angstrom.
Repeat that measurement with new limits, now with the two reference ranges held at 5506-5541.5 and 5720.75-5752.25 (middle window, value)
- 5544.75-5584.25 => 0.3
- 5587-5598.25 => 1.0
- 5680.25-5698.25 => 0.8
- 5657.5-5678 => 0.4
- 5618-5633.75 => 0.1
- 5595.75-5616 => 0.6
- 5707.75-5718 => 0.8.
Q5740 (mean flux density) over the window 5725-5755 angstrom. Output 211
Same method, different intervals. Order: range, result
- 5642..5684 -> 205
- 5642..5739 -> 204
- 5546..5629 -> 196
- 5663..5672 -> 208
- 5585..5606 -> 186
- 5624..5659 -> 205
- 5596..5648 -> 201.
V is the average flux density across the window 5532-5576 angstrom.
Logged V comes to 201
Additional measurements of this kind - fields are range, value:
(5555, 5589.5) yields 192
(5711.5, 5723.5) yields 206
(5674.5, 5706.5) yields 201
